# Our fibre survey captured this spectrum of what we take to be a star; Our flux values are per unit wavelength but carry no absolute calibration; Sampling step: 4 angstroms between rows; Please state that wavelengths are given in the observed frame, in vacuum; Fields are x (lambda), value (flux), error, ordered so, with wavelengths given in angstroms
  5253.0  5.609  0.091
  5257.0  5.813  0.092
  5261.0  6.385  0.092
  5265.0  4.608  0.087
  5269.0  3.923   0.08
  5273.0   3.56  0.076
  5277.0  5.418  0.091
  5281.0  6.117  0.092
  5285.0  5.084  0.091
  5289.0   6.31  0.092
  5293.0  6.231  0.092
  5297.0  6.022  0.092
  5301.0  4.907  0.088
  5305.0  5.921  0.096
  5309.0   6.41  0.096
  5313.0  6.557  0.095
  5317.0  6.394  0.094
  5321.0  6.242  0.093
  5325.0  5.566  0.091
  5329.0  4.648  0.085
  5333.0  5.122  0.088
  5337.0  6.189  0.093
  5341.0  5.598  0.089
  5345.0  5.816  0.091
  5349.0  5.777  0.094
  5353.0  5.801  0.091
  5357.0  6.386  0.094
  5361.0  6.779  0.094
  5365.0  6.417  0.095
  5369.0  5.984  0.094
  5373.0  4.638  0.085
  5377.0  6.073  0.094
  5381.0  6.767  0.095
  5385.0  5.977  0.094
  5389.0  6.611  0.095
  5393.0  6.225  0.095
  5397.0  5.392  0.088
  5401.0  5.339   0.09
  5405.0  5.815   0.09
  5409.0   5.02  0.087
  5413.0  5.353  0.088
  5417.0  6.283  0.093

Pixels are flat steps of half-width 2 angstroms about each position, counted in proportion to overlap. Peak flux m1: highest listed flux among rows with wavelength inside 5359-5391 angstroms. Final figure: 6.779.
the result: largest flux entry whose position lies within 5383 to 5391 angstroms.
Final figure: 6.611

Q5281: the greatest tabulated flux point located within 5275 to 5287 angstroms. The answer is 6.117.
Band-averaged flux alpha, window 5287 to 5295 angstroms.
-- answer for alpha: 6.27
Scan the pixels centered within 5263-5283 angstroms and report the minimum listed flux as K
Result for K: 3.56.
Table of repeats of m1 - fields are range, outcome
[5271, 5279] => 5.418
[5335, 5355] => 6.189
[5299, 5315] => 6.557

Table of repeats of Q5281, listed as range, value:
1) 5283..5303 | 6.31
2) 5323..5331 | 5.566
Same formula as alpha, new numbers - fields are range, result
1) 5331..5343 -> 5.64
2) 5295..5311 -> 5.81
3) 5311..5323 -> 6.4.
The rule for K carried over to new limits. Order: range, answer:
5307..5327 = 5.566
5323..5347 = 4.648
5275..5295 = 5.084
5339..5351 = 5.598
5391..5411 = 5.02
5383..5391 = 5.977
